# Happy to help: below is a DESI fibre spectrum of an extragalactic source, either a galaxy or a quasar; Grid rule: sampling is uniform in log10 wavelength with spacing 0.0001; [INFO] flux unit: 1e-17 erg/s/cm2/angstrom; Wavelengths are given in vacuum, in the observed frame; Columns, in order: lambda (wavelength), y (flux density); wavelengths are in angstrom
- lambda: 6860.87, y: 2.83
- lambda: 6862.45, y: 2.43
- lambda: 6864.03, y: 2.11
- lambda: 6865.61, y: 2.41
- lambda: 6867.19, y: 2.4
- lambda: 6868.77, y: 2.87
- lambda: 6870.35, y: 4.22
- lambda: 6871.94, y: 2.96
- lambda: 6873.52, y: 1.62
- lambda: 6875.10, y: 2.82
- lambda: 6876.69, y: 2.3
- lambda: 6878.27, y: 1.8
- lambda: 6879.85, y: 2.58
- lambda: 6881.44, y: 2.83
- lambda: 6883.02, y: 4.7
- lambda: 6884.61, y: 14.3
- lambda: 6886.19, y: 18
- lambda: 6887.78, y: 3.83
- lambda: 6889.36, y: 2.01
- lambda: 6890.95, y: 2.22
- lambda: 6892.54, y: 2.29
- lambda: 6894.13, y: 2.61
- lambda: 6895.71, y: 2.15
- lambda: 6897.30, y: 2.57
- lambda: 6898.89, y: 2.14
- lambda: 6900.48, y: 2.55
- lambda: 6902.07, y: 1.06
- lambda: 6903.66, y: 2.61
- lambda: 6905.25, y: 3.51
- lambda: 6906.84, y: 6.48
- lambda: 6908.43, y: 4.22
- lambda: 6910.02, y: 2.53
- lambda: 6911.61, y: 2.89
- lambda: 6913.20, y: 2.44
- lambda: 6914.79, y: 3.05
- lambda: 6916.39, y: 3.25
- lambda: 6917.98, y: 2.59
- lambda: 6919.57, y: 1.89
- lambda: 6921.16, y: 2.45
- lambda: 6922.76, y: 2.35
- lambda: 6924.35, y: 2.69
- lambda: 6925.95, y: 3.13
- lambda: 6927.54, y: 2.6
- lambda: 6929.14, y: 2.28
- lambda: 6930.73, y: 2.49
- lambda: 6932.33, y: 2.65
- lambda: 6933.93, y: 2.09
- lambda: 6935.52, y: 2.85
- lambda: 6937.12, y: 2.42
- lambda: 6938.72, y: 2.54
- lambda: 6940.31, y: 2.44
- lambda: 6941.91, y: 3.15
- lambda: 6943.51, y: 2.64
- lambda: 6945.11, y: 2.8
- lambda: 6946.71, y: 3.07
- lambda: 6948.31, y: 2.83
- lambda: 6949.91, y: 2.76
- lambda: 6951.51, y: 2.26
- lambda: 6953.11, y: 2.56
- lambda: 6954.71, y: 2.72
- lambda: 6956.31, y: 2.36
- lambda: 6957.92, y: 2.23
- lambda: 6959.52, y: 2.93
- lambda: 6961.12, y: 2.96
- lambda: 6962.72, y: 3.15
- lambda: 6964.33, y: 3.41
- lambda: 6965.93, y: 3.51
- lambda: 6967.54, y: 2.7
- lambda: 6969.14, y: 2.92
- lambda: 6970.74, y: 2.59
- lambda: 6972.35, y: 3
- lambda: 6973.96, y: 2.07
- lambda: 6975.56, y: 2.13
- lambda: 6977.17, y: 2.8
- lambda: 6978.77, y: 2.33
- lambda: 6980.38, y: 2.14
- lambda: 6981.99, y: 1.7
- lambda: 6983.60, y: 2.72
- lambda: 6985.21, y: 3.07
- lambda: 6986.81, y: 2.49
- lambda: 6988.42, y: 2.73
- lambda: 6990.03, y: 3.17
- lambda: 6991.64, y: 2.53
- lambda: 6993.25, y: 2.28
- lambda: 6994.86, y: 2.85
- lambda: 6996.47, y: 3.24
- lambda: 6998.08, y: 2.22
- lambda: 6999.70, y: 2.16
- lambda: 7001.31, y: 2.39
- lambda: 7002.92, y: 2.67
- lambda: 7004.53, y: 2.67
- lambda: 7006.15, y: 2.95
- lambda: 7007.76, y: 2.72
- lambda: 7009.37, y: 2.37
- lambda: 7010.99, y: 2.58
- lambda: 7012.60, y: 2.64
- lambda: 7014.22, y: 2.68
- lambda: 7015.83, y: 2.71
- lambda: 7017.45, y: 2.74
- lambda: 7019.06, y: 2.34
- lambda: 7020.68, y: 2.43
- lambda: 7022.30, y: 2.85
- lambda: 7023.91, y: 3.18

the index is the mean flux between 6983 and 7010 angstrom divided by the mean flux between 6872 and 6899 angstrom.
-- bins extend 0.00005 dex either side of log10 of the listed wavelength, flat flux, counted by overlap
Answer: 0.64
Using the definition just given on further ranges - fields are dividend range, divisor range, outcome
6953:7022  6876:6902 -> 0.63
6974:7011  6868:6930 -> 0.74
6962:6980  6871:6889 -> 0.54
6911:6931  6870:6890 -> 0.53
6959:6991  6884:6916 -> 0.66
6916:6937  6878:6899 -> 0.54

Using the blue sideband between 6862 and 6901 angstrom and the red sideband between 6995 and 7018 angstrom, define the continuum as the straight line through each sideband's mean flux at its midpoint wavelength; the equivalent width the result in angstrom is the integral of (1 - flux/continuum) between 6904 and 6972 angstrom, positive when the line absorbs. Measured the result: 8.2 angstrom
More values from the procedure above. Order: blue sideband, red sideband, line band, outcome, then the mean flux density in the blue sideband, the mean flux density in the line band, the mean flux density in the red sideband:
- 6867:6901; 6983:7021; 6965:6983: 2.5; 3.94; 2.54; 2.64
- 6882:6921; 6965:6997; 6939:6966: 2.8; 3.96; 2.79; 2.65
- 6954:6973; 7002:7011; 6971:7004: 2.6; 2.87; 2.54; 2.66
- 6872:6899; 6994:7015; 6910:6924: 4.3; 4.18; 2.61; 2.62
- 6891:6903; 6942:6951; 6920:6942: 0.7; 2.2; 2.55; 2.83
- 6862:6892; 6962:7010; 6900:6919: 3.1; 4.13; 3.09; 2.66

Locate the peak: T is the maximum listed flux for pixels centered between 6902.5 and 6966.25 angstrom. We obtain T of 6.48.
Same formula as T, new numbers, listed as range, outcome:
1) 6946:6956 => 3.07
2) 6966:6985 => 3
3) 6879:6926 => 18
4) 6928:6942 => 3.15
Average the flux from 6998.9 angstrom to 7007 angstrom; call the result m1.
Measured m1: 2.57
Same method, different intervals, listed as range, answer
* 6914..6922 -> 2.64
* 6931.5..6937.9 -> 2.5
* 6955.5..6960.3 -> 2.5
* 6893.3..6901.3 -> 2.4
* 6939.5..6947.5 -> 2.82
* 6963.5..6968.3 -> 3.21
